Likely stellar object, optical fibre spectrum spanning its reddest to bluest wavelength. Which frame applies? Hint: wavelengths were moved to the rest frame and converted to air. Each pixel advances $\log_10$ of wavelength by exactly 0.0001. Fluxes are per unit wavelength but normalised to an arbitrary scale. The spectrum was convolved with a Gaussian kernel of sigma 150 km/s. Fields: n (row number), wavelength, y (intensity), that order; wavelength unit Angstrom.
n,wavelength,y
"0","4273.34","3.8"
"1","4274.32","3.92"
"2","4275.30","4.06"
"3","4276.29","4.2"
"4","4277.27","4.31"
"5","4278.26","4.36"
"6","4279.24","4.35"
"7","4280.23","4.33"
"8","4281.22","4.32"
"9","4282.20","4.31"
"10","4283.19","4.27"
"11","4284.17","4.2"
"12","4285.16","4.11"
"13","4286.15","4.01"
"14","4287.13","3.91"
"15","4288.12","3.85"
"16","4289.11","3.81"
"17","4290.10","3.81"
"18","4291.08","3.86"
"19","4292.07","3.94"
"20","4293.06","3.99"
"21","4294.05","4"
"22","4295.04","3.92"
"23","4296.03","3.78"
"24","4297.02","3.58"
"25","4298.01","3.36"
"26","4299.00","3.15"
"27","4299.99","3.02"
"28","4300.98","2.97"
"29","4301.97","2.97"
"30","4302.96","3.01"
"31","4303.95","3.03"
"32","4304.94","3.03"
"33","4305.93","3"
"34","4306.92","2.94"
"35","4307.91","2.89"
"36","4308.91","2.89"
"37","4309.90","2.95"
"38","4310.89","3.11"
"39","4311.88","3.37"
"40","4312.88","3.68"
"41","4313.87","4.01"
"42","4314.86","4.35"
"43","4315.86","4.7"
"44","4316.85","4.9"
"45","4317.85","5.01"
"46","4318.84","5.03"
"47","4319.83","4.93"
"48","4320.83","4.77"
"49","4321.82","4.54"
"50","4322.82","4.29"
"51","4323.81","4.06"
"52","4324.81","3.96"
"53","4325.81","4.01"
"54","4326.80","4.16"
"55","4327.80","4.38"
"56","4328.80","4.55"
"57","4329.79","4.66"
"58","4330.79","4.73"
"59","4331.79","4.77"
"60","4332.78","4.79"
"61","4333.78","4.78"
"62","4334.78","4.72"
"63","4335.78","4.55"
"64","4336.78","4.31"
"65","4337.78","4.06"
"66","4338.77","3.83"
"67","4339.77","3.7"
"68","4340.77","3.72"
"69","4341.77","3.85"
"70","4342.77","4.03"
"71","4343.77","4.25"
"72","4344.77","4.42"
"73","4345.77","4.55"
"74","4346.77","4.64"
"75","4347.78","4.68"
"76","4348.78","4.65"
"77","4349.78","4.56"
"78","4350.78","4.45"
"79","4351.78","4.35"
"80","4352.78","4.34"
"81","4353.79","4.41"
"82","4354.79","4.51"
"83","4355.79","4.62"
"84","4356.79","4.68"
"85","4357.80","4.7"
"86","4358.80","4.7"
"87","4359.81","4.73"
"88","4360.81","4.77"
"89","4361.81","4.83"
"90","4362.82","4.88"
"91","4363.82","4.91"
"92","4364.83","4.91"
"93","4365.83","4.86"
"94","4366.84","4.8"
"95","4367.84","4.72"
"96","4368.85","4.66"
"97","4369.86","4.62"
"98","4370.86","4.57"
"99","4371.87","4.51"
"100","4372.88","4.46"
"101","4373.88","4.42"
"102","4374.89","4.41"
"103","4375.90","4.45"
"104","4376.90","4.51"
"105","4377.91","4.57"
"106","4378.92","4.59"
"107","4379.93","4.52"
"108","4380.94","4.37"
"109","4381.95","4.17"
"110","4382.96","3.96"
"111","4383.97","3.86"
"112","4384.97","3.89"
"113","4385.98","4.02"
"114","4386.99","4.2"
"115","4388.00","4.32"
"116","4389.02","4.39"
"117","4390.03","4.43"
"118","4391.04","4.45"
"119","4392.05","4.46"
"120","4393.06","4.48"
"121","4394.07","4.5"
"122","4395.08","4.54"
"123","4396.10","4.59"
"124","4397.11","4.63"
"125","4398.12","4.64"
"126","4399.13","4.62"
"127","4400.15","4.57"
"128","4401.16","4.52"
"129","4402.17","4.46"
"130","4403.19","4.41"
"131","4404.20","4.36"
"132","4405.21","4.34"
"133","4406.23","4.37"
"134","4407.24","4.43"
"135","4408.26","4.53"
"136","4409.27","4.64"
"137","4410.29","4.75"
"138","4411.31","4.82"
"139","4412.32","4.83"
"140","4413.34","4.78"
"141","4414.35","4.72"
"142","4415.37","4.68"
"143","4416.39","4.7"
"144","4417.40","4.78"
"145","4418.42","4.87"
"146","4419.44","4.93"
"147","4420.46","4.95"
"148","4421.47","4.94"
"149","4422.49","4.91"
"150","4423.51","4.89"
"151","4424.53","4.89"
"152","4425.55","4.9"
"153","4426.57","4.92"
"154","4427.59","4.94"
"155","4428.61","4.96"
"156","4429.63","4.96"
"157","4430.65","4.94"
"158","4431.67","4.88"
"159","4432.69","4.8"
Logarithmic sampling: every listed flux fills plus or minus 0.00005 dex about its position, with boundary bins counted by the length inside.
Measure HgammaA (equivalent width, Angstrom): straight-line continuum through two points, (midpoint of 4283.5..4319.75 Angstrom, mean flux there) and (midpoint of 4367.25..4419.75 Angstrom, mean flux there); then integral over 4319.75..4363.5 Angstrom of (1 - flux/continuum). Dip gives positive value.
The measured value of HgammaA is -4.4 Angstrom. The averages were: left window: 3.69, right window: 4.5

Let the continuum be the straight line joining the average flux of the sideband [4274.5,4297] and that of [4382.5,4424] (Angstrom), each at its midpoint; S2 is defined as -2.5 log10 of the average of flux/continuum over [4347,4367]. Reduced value -0.07 mag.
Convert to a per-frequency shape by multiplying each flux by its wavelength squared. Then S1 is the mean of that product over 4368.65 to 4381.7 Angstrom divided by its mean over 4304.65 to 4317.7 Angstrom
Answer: 1.30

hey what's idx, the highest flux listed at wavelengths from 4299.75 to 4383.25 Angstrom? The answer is 5.03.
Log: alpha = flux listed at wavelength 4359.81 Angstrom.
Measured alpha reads 4.73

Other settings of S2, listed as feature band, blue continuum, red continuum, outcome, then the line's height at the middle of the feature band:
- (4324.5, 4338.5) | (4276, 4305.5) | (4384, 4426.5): -0.10 mag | 4.07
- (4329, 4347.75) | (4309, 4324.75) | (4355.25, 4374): 0.02 mag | 4.43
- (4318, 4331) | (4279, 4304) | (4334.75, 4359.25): -0.09 mag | 4.12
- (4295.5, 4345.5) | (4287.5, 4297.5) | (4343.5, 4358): 0.06 mag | 4.17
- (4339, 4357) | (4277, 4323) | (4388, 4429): -0.04 mag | 4.2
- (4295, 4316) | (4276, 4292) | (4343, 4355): 0.27 mag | 4.24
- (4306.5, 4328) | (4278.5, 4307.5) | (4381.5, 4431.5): -0.04 mag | 3.88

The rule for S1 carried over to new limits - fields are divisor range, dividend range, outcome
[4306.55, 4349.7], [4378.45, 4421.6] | 1.10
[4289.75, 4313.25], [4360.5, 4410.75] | 1.40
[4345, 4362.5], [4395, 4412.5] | 1.01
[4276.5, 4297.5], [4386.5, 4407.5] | 1.16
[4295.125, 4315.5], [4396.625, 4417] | 1.47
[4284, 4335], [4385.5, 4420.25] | 1.21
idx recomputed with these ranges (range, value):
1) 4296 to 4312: 3.78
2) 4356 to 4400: 4.91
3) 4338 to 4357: 4.68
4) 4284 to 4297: 4.2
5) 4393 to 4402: 4.64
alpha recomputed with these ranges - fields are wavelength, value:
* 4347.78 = 4.68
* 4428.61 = 4.96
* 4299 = 3.15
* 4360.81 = 4.77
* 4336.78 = 4.31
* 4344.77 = 4.42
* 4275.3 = 4.06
